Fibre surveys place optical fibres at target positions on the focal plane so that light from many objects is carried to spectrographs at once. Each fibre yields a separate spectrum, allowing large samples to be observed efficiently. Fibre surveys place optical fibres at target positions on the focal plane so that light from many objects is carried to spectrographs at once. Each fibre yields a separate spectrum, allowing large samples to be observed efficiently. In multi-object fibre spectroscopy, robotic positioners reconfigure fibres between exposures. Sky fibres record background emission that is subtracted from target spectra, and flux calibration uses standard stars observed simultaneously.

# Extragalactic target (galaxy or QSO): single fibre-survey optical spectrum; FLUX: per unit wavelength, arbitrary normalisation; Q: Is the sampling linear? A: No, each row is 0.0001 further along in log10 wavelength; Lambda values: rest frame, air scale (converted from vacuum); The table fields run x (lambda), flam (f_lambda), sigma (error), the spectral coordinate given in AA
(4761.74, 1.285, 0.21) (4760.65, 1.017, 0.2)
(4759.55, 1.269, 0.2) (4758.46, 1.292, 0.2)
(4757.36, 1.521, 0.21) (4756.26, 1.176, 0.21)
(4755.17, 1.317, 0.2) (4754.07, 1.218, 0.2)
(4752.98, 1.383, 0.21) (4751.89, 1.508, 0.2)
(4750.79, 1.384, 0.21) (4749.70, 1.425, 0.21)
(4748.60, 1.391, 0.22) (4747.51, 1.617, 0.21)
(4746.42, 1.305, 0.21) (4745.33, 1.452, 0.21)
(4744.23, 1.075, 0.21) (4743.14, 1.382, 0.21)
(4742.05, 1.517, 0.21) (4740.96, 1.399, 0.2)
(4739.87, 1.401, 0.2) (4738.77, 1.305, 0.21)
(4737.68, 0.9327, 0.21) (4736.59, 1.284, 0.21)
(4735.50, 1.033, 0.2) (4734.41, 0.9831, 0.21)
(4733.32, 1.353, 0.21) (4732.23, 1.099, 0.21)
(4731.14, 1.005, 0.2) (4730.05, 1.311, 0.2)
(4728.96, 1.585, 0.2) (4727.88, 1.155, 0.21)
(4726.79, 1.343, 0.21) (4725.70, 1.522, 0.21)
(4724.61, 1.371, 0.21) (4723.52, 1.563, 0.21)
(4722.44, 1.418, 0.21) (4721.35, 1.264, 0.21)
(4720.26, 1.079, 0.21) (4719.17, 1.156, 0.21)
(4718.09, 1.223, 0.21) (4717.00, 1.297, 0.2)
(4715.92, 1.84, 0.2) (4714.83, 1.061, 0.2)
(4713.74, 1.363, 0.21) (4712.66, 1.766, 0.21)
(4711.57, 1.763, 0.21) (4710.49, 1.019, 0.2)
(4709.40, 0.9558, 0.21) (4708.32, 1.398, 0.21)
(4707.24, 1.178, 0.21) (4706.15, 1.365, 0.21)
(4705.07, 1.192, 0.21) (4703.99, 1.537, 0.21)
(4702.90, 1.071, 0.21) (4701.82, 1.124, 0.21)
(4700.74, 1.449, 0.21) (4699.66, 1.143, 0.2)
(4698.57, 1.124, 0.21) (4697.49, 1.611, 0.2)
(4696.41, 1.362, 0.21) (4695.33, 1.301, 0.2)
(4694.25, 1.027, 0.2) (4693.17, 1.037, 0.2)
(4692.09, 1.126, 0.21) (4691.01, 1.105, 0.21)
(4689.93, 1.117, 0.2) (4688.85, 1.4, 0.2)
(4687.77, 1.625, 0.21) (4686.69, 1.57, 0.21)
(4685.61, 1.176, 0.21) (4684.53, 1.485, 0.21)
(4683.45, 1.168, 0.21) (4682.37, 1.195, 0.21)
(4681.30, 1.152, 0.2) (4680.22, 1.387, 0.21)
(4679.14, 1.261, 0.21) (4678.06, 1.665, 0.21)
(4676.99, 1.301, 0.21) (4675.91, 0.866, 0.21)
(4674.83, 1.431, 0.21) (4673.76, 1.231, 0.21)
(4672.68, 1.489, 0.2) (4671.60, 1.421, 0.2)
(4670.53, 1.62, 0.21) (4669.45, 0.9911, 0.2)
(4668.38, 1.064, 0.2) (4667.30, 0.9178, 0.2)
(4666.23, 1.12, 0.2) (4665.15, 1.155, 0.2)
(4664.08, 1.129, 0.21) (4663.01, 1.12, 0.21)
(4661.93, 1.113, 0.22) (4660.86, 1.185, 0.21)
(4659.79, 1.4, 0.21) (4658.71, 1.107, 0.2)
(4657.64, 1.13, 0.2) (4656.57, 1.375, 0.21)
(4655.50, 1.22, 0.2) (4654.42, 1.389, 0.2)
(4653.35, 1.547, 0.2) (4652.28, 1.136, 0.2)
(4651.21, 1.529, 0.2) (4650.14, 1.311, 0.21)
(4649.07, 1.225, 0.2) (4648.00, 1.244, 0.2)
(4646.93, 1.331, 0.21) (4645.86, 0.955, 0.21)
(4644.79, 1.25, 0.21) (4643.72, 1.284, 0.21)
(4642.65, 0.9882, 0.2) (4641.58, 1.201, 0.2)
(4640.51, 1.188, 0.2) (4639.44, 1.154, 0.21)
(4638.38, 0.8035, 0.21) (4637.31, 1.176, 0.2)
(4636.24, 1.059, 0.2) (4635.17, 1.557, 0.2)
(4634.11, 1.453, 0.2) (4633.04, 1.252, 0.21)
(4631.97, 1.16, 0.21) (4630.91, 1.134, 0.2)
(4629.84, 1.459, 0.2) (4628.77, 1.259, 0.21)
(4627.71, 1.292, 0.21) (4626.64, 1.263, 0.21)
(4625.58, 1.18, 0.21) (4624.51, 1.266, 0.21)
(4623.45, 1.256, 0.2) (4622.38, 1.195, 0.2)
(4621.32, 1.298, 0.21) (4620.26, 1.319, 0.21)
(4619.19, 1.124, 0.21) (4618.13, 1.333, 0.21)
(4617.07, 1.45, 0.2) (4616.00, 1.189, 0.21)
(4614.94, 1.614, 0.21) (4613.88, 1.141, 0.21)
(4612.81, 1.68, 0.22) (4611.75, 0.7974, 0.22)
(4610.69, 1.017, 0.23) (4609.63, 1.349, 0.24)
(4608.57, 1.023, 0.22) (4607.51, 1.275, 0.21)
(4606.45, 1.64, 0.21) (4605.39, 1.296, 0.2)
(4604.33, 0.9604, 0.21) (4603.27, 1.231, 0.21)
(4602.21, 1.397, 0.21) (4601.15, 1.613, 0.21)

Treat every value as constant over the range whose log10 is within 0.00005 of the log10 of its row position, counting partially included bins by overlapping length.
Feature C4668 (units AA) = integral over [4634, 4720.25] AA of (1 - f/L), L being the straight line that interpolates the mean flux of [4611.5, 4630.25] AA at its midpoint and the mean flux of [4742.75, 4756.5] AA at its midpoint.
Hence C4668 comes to 4.0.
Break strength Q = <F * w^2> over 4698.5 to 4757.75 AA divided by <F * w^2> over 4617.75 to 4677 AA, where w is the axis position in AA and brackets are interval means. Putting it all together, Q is 1.1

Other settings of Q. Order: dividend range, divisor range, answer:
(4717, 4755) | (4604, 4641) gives 1.10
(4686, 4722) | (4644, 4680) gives 1.05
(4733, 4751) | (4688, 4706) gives 1.07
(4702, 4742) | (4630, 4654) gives 1.09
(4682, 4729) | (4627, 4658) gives 1.08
